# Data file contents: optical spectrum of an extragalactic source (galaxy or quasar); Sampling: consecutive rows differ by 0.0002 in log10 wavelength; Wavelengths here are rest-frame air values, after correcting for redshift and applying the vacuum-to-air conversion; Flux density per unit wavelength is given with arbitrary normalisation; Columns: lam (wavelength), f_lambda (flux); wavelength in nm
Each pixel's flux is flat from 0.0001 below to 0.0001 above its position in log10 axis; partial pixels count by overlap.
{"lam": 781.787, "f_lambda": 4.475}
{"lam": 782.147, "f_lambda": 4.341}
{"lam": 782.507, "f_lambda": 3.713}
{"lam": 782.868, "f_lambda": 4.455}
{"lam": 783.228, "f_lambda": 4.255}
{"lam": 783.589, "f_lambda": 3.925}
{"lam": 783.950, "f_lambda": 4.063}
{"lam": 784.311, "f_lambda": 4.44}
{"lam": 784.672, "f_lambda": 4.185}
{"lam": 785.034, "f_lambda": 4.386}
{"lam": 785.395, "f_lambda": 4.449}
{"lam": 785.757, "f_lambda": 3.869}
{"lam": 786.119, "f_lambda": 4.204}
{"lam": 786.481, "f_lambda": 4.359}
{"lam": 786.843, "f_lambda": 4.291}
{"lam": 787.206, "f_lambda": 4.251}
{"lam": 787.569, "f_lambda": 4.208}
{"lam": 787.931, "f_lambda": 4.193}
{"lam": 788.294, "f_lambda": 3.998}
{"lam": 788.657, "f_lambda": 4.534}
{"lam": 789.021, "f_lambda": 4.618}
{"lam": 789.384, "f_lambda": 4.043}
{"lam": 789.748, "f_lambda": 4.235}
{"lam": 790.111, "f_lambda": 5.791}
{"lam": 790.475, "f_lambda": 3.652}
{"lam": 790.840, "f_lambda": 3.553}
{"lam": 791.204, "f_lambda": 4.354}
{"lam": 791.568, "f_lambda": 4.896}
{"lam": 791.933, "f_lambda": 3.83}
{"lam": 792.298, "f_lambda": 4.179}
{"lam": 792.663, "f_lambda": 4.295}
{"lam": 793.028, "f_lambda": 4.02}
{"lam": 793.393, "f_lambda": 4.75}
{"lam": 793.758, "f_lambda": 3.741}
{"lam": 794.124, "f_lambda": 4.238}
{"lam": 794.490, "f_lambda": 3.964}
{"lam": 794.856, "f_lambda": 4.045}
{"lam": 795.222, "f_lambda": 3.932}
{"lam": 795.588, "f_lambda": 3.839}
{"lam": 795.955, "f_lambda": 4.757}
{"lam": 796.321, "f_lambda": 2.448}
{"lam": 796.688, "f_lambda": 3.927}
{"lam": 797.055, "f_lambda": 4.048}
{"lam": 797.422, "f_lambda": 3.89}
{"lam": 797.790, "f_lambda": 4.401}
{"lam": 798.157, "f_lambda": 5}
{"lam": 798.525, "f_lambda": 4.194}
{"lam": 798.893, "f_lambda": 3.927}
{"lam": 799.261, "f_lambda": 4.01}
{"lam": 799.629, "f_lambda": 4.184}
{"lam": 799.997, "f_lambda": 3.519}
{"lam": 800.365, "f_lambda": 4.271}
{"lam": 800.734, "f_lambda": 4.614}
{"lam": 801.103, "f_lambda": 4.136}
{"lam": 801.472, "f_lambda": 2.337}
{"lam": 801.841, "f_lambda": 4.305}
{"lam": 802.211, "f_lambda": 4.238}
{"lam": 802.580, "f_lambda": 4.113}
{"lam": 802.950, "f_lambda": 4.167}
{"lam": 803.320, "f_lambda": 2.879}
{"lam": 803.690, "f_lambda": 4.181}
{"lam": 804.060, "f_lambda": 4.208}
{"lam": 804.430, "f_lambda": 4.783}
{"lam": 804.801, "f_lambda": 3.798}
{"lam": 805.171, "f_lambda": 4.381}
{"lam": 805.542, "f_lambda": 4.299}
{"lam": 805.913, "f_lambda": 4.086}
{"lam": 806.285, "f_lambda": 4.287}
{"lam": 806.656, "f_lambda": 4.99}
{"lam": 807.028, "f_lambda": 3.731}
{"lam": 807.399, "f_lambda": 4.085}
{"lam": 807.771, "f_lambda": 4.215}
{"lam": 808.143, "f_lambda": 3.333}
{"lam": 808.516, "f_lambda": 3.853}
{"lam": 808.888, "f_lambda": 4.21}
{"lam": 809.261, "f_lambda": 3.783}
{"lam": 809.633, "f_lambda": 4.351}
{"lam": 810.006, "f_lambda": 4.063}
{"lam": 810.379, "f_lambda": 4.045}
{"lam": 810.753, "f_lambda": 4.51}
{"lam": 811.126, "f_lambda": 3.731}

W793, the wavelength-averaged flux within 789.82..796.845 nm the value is 4.12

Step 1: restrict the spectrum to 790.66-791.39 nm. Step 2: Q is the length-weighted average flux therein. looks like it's 3.96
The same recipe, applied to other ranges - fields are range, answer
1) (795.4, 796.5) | 3.69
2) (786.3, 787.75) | 4.28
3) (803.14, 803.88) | 3.54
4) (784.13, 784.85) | 4.32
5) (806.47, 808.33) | 4.07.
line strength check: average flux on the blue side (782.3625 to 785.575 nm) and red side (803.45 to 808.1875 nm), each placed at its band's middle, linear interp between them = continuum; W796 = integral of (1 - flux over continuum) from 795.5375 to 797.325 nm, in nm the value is 0.17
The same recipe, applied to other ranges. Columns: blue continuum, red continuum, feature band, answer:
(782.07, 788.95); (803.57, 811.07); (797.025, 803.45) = 0.24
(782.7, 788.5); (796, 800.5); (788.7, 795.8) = -0.19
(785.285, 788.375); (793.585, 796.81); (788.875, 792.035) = -0.22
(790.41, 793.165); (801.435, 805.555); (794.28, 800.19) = 0.09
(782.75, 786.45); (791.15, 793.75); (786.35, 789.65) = -0.02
